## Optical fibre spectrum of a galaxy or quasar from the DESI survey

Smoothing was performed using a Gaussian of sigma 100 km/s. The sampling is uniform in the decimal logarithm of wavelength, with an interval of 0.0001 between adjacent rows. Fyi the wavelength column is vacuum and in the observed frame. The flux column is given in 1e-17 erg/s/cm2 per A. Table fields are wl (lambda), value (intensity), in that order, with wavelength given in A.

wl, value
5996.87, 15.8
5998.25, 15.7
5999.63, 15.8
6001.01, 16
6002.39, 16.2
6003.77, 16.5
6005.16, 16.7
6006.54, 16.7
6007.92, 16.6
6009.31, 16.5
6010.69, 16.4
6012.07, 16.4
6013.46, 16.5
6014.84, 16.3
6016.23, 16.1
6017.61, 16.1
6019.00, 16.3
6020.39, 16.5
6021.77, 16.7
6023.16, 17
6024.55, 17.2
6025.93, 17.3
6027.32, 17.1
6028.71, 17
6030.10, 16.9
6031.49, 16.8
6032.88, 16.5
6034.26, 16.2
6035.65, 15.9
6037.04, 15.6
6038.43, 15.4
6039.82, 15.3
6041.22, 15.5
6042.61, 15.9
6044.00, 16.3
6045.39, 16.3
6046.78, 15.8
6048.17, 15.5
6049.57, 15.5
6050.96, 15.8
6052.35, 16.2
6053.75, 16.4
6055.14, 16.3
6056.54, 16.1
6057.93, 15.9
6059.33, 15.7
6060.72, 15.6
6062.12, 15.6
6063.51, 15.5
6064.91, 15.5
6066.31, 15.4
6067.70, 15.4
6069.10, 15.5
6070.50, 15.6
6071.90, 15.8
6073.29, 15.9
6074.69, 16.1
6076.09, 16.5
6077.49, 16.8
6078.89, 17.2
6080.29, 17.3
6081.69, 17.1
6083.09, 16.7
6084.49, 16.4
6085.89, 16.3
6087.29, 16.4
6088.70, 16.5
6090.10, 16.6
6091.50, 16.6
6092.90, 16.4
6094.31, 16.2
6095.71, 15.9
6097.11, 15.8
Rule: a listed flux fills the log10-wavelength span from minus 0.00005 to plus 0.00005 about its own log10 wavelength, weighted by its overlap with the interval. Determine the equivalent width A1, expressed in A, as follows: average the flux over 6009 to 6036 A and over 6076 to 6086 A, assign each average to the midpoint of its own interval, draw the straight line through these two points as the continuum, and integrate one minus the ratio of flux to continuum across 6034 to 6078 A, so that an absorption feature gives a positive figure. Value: 2.4 A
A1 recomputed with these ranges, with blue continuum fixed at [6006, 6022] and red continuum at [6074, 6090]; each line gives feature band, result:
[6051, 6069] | 0.9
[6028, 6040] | 0.2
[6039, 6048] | 0.4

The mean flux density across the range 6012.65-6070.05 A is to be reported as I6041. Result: 16.1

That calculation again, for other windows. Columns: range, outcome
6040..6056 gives 15.9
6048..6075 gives 15.8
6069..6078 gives 16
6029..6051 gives 16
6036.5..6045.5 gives 15.7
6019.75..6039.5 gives 16.6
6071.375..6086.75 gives 16.6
